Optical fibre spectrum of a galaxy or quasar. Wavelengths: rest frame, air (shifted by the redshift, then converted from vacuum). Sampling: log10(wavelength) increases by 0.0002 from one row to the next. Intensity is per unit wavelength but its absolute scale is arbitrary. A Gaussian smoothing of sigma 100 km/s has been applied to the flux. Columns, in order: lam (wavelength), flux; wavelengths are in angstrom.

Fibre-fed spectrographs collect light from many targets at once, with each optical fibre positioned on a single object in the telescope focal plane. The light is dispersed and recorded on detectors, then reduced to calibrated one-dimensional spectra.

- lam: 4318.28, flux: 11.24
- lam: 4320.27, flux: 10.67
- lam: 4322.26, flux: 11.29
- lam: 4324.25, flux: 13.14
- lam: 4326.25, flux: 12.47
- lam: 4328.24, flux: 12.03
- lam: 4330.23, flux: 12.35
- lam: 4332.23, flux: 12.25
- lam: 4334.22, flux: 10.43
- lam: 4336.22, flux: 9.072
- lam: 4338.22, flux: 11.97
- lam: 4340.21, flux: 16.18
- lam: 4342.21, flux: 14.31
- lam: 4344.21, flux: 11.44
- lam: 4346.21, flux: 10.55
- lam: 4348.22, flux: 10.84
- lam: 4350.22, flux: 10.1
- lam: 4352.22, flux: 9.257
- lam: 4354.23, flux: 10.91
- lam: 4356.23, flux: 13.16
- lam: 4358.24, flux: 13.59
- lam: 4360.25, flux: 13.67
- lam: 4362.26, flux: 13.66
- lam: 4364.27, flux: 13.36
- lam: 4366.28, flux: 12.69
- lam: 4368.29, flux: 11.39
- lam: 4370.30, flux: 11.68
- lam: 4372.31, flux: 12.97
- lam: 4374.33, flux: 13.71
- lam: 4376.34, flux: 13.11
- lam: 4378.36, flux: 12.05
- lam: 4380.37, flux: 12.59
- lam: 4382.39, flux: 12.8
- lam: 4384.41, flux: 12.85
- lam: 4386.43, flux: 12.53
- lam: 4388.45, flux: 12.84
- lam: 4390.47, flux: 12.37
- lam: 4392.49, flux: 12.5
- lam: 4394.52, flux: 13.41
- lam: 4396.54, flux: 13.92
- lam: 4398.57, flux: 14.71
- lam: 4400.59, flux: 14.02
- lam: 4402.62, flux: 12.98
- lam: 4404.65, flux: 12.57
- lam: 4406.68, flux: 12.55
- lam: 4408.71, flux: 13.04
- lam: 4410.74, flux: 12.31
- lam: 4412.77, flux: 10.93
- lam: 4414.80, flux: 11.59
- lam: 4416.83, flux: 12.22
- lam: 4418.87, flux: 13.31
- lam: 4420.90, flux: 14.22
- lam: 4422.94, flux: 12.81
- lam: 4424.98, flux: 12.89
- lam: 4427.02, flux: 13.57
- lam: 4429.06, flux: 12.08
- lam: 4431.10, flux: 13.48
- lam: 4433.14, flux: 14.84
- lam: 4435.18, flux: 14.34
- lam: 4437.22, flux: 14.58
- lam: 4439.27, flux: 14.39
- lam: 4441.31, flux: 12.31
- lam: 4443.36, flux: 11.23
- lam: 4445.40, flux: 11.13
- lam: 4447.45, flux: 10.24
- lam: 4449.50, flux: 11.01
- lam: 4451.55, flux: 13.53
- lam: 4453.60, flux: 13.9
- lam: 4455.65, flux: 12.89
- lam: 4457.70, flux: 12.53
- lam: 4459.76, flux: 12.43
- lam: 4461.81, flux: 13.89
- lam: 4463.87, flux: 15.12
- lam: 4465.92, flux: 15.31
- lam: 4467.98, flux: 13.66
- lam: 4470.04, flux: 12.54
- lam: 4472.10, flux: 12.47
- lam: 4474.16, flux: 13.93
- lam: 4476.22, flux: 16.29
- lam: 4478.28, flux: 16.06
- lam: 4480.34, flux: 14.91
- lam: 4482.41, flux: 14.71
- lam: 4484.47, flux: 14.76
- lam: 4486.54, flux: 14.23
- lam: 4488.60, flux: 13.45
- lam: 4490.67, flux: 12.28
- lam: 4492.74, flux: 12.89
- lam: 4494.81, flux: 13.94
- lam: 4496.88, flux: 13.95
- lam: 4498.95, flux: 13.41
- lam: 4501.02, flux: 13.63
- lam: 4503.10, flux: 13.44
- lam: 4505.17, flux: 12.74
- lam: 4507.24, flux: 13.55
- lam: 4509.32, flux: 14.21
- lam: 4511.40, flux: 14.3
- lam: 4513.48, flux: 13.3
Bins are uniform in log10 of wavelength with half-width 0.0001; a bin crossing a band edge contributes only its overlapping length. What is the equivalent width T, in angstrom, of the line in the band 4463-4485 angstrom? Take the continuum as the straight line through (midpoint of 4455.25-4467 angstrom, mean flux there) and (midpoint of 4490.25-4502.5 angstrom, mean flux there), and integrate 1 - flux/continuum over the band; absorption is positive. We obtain -1.5 angstrom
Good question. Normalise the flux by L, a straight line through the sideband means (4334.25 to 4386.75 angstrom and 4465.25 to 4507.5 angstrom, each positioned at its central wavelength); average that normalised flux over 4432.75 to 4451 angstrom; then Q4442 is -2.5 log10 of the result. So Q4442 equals 0.06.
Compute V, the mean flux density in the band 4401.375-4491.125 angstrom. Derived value 13.3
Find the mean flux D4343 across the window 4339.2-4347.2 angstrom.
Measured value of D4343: 13.1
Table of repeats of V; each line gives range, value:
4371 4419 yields 12.8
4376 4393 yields 12.6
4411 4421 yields 12.3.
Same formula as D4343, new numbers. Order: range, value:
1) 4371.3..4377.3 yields 13.3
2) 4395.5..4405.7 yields 13.6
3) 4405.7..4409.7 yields 12.8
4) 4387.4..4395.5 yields 12.8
